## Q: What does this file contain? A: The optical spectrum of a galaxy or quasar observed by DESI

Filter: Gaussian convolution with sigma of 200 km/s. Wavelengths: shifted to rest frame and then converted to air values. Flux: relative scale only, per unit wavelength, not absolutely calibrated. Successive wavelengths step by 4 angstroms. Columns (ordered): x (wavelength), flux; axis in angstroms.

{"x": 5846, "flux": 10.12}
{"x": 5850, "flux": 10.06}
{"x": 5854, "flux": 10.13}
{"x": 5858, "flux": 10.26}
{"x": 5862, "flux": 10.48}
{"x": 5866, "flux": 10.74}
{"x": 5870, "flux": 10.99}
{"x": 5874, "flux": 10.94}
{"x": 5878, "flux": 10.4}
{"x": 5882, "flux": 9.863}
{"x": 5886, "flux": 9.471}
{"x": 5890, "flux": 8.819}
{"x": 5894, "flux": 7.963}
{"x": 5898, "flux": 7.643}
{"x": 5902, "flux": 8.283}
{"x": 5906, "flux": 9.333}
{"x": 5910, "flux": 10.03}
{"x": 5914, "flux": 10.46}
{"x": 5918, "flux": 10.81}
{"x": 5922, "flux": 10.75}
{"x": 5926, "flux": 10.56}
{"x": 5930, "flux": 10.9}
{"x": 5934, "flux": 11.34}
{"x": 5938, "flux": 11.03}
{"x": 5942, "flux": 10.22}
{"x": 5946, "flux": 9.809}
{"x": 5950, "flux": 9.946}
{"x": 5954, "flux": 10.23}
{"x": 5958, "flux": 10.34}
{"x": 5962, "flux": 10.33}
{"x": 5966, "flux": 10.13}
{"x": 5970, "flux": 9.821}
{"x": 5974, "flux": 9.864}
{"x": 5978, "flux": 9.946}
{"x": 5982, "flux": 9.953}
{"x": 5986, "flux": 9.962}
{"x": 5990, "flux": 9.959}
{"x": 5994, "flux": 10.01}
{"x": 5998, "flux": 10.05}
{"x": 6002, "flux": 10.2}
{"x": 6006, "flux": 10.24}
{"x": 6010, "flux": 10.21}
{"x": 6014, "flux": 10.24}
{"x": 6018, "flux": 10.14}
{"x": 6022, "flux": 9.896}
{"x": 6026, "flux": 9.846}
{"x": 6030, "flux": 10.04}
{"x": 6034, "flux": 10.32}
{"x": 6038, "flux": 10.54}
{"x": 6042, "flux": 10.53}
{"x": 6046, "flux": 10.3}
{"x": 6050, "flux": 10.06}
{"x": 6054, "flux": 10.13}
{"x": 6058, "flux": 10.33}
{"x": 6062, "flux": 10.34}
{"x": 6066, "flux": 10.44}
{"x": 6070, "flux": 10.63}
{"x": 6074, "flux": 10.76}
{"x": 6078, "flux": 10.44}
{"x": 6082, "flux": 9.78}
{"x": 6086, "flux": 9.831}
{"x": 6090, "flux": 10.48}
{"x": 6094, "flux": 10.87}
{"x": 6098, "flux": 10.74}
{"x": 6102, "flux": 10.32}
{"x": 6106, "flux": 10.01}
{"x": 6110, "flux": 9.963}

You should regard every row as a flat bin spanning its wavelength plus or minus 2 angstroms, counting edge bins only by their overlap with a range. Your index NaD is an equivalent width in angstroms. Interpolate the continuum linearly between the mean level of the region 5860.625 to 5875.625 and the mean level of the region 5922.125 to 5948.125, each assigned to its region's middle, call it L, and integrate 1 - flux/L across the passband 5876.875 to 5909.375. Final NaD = 5.3 angstroms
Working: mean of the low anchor 10.8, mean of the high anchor 10.6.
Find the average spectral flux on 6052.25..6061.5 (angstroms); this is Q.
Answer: 10.3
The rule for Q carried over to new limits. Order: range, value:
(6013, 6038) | 10.1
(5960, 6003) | 10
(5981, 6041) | 10.1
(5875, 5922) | 9.46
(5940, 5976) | 10.1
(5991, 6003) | 10.1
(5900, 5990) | 10.2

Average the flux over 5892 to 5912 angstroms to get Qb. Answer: 8.65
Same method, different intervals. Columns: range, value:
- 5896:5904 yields 7.96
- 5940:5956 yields 10.1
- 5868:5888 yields 10.3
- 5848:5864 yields 10.2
